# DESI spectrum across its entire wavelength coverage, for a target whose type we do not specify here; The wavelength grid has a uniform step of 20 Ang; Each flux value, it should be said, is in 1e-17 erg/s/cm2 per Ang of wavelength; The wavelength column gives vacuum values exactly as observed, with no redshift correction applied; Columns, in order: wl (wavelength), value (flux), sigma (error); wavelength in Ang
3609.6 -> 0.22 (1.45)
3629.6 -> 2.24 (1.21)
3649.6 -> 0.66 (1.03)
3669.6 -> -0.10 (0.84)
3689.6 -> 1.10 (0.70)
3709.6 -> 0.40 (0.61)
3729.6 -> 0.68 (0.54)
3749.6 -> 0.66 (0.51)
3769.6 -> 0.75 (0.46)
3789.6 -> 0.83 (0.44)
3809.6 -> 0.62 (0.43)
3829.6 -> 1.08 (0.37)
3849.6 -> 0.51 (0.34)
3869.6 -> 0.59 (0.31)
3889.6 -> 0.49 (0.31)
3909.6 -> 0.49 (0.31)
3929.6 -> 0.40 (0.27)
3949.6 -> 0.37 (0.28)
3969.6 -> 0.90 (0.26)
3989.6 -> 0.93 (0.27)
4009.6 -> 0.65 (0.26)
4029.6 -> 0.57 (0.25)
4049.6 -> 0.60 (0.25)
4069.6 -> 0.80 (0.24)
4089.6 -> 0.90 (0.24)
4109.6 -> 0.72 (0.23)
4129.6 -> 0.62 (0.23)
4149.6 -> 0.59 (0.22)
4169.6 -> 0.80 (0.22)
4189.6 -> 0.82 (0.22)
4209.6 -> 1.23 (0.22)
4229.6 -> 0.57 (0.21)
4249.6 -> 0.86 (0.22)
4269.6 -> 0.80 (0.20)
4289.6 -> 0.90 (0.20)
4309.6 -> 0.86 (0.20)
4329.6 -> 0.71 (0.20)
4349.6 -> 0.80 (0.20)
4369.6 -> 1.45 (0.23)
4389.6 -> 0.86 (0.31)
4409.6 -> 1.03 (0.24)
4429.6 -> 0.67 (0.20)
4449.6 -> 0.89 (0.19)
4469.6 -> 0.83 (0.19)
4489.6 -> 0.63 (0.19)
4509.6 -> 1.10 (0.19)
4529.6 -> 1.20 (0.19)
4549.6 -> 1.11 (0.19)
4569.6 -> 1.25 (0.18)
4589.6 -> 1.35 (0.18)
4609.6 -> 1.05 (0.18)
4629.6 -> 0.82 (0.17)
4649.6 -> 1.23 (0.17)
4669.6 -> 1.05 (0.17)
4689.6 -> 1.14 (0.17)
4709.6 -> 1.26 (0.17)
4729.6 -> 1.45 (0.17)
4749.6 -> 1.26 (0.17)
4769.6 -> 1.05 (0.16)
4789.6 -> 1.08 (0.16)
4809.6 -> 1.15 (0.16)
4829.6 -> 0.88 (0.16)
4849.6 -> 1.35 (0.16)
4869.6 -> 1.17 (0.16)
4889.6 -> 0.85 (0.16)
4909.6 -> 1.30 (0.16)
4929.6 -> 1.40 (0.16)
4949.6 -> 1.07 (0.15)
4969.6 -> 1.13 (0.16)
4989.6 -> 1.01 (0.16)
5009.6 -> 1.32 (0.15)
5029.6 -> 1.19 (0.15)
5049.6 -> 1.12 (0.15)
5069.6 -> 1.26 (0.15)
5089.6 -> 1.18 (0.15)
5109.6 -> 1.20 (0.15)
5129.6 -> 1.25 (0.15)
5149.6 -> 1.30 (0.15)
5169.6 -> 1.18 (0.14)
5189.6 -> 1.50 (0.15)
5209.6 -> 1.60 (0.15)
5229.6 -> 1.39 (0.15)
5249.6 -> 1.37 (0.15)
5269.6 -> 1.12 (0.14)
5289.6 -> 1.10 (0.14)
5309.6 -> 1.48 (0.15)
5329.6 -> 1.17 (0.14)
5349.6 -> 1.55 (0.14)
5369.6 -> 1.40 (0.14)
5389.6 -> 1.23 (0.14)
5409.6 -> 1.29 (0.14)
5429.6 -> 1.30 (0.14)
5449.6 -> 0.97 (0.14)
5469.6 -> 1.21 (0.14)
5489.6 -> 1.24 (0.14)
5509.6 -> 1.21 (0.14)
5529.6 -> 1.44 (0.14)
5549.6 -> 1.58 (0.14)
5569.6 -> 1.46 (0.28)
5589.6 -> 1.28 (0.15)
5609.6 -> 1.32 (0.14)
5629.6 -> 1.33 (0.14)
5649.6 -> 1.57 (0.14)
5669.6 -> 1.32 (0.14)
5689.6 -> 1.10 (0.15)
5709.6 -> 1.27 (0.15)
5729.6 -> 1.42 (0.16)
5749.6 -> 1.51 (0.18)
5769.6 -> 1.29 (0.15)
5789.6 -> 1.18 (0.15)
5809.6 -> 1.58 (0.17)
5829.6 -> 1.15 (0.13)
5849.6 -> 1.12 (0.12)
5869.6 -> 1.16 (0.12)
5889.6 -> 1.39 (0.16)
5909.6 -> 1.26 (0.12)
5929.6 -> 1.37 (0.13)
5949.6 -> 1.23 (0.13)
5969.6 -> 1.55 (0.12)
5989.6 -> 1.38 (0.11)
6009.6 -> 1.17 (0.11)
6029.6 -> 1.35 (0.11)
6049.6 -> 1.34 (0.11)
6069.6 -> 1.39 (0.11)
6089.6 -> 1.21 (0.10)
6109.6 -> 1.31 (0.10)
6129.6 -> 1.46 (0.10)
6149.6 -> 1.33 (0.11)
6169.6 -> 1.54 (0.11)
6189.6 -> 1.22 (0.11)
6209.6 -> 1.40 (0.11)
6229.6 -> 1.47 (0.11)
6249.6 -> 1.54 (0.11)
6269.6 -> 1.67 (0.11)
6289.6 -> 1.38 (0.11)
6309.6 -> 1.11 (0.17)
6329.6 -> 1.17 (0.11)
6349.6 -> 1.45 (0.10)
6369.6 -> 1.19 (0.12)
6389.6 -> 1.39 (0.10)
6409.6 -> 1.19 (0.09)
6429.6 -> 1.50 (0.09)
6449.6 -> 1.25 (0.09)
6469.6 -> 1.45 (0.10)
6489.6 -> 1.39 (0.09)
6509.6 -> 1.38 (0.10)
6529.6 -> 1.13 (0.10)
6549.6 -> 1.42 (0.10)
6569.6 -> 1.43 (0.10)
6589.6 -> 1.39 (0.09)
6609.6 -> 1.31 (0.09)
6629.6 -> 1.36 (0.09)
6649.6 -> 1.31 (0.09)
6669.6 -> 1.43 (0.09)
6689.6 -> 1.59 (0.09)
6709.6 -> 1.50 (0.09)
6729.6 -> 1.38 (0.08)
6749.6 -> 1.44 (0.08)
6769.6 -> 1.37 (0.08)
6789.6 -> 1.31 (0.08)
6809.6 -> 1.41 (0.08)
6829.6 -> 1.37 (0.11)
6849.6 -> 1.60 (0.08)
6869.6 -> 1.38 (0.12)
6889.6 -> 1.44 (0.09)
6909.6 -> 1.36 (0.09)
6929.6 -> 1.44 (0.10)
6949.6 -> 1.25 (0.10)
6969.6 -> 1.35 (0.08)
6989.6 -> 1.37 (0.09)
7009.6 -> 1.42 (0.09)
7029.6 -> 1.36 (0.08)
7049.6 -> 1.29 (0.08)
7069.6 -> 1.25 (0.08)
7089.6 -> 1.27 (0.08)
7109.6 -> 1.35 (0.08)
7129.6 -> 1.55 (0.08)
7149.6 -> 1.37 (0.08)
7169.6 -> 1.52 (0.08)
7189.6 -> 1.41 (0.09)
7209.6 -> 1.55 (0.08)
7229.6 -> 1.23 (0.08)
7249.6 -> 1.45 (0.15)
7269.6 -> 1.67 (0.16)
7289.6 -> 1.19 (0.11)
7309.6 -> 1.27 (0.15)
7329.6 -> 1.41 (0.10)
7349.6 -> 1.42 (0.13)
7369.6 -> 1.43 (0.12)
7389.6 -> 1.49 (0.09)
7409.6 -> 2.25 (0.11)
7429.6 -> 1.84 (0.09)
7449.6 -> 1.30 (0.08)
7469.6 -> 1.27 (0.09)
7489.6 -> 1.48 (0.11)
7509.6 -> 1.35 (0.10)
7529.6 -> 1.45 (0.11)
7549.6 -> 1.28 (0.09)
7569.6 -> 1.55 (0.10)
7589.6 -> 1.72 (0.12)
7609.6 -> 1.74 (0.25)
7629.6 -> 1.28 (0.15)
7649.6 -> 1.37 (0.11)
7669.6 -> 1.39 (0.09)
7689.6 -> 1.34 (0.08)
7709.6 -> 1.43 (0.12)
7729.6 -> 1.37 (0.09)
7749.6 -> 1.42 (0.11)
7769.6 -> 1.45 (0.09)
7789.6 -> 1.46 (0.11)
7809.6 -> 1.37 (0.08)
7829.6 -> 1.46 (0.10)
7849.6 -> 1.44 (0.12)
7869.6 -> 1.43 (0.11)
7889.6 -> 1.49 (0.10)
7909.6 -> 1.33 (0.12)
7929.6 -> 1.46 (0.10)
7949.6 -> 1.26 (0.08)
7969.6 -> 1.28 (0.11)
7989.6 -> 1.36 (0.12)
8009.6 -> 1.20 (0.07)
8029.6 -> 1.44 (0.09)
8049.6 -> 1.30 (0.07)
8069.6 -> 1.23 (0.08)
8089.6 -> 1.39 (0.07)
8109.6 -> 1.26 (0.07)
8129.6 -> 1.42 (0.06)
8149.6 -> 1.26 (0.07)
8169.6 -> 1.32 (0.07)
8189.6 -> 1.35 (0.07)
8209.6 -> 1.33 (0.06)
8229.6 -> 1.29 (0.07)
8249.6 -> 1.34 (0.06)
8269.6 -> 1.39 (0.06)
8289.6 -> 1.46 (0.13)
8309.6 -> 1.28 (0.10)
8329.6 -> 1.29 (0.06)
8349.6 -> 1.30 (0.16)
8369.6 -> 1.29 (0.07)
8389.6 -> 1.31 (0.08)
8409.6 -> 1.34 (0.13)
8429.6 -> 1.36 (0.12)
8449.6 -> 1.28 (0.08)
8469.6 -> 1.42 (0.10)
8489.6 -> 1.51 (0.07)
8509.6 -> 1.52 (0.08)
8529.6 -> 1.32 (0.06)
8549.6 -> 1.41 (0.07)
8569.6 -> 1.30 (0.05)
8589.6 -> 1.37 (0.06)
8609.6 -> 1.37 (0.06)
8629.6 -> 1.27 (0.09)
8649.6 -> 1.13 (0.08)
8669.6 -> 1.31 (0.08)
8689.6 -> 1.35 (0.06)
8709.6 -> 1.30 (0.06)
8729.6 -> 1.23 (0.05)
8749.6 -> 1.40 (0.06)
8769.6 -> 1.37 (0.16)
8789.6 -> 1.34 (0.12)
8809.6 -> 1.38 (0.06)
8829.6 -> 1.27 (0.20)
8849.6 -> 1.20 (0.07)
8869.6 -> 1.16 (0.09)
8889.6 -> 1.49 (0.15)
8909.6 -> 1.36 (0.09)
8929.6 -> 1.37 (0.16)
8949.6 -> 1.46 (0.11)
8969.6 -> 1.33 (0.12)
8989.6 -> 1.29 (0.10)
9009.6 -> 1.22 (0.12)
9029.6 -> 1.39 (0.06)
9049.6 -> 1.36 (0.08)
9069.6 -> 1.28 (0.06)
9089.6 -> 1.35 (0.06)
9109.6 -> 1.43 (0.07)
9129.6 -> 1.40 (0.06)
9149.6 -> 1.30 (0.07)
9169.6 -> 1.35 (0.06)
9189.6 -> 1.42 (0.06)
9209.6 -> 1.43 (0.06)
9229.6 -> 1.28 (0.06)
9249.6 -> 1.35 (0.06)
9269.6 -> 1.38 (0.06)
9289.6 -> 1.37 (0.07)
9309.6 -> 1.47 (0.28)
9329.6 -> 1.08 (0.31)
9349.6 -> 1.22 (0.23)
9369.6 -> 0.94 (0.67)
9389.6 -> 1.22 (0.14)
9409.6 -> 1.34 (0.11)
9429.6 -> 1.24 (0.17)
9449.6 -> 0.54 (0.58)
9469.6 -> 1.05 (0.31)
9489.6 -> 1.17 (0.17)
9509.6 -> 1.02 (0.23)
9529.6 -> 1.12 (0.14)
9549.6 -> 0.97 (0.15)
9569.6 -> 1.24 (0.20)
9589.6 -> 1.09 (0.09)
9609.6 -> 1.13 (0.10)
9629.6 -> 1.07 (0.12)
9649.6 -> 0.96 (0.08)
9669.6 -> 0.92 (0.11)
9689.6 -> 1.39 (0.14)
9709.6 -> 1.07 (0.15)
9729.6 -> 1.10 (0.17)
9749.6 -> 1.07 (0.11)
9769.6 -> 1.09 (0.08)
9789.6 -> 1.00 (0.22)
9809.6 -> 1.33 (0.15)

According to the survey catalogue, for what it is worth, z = 0.13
